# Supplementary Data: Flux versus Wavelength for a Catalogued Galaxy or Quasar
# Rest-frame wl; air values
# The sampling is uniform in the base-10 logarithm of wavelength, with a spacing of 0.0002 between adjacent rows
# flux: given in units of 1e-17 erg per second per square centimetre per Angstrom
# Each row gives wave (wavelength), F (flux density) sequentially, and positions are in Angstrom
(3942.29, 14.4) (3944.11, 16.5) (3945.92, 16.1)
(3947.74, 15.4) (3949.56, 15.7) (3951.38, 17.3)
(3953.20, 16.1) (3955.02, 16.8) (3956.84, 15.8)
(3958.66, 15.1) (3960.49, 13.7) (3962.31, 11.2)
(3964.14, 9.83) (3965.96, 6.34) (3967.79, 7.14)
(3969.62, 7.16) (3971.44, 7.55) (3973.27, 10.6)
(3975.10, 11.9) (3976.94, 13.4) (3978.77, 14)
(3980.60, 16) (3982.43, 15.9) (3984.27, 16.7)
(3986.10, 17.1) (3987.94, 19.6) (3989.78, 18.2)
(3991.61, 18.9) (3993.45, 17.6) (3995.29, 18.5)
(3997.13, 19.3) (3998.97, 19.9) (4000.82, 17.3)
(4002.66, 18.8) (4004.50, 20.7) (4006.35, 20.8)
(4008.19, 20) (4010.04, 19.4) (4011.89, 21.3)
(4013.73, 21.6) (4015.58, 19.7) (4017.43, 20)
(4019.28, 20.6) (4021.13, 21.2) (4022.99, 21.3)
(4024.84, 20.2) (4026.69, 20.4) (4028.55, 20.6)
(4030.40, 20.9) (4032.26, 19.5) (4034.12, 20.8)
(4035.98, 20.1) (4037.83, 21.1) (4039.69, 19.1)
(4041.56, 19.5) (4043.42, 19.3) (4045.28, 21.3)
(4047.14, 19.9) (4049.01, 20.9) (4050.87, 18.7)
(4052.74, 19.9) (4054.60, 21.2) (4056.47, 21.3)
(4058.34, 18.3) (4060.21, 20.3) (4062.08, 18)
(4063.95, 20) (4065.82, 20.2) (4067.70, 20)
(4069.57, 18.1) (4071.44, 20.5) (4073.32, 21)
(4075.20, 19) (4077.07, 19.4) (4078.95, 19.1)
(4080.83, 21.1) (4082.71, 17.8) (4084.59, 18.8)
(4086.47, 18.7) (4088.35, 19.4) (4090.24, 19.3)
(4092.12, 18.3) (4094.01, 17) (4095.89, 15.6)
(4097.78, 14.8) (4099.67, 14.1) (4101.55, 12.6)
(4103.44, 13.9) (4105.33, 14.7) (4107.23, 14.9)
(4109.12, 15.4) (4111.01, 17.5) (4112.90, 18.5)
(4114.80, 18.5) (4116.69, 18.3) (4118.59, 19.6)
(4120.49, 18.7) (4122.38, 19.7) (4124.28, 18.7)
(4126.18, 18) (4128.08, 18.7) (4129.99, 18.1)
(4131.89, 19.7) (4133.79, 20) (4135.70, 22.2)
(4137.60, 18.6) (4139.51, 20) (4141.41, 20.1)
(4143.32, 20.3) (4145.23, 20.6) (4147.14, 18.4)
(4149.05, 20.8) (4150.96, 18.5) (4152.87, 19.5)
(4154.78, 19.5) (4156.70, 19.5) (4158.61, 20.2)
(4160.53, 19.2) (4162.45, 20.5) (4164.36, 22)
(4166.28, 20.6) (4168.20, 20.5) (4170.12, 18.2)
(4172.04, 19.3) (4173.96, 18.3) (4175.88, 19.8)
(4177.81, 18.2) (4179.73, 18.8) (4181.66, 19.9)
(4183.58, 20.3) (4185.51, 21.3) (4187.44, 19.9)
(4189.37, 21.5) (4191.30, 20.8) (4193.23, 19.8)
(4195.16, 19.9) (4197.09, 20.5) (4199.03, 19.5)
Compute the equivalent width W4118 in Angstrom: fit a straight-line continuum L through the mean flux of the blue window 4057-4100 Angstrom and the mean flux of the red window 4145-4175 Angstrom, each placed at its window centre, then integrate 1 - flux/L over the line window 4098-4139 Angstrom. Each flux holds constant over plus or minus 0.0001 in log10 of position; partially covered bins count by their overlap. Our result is 3.4 Angstrom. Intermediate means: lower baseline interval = 18.7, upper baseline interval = 19.7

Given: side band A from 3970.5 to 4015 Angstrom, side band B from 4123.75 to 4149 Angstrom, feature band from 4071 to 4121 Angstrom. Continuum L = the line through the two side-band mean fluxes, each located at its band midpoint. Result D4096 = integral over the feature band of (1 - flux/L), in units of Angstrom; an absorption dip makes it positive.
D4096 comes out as 3.4 Angstrom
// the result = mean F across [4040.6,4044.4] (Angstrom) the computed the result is 19.4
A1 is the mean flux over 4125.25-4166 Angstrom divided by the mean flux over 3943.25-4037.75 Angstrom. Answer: 1.17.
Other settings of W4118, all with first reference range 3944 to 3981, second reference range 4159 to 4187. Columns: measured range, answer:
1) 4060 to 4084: -4.5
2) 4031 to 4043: -3.7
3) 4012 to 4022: -4.1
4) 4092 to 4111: 2.5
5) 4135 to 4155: -1.0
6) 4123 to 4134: -0.3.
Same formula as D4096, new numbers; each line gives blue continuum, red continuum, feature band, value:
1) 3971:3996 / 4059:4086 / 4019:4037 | -3.1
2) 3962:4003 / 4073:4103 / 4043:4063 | -3.9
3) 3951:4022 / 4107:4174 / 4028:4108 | -4.6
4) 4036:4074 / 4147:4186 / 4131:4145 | -0.3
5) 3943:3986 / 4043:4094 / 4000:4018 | -4.4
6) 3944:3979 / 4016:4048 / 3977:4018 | -4.7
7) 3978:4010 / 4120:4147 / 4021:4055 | -3.0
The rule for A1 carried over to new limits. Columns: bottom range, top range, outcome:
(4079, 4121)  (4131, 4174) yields 1.16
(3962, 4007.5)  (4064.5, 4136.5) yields 1.20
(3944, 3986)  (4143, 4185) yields 1.48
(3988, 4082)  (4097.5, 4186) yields 0.94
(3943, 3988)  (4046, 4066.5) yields 1.46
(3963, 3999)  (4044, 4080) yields 1.40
